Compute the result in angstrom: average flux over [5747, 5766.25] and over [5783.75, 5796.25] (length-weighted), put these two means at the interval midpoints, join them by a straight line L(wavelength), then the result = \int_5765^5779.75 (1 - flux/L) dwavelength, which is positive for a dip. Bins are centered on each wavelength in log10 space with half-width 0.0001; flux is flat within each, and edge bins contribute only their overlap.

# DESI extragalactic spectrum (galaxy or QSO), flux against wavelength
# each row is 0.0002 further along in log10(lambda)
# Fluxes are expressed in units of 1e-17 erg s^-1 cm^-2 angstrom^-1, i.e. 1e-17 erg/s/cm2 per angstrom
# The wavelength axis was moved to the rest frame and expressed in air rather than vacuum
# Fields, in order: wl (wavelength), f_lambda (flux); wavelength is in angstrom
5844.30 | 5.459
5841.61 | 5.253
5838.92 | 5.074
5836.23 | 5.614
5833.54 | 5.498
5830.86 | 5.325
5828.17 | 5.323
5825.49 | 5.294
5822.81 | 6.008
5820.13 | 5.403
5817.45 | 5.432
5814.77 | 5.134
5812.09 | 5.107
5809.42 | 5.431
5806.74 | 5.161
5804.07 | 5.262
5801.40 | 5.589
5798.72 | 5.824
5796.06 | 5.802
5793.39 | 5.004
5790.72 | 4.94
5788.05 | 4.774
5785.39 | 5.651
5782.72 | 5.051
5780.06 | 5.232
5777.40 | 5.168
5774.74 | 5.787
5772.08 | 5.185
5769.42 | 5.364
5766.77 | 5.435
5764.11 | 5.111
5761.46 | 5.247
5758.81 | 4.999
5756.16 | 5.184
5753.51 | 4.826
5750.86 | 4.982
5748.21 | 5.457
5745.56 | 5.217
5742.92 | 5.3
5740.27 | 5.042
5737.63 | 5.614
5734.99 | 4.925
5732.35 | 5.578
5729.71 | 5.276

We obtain -0.63 angstrom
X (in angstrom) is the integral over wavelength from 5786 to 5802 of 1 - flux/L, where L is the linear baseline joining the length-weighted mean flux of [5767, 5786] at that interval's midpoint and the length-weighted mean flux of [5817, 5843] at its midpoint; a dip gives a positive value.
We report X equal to 0.1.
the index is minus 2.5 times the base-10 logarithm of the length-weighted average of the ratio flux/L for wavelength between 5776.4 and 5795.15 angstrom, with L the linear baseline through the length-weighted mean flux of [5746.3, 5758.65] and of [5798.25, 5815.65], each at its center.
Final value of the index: 0.025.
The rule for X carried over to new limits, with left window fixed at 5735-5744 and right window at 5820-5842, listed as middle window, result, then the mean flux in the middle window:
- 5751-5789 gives 0.75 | 5.21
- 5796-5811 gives -0.28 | 5.48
